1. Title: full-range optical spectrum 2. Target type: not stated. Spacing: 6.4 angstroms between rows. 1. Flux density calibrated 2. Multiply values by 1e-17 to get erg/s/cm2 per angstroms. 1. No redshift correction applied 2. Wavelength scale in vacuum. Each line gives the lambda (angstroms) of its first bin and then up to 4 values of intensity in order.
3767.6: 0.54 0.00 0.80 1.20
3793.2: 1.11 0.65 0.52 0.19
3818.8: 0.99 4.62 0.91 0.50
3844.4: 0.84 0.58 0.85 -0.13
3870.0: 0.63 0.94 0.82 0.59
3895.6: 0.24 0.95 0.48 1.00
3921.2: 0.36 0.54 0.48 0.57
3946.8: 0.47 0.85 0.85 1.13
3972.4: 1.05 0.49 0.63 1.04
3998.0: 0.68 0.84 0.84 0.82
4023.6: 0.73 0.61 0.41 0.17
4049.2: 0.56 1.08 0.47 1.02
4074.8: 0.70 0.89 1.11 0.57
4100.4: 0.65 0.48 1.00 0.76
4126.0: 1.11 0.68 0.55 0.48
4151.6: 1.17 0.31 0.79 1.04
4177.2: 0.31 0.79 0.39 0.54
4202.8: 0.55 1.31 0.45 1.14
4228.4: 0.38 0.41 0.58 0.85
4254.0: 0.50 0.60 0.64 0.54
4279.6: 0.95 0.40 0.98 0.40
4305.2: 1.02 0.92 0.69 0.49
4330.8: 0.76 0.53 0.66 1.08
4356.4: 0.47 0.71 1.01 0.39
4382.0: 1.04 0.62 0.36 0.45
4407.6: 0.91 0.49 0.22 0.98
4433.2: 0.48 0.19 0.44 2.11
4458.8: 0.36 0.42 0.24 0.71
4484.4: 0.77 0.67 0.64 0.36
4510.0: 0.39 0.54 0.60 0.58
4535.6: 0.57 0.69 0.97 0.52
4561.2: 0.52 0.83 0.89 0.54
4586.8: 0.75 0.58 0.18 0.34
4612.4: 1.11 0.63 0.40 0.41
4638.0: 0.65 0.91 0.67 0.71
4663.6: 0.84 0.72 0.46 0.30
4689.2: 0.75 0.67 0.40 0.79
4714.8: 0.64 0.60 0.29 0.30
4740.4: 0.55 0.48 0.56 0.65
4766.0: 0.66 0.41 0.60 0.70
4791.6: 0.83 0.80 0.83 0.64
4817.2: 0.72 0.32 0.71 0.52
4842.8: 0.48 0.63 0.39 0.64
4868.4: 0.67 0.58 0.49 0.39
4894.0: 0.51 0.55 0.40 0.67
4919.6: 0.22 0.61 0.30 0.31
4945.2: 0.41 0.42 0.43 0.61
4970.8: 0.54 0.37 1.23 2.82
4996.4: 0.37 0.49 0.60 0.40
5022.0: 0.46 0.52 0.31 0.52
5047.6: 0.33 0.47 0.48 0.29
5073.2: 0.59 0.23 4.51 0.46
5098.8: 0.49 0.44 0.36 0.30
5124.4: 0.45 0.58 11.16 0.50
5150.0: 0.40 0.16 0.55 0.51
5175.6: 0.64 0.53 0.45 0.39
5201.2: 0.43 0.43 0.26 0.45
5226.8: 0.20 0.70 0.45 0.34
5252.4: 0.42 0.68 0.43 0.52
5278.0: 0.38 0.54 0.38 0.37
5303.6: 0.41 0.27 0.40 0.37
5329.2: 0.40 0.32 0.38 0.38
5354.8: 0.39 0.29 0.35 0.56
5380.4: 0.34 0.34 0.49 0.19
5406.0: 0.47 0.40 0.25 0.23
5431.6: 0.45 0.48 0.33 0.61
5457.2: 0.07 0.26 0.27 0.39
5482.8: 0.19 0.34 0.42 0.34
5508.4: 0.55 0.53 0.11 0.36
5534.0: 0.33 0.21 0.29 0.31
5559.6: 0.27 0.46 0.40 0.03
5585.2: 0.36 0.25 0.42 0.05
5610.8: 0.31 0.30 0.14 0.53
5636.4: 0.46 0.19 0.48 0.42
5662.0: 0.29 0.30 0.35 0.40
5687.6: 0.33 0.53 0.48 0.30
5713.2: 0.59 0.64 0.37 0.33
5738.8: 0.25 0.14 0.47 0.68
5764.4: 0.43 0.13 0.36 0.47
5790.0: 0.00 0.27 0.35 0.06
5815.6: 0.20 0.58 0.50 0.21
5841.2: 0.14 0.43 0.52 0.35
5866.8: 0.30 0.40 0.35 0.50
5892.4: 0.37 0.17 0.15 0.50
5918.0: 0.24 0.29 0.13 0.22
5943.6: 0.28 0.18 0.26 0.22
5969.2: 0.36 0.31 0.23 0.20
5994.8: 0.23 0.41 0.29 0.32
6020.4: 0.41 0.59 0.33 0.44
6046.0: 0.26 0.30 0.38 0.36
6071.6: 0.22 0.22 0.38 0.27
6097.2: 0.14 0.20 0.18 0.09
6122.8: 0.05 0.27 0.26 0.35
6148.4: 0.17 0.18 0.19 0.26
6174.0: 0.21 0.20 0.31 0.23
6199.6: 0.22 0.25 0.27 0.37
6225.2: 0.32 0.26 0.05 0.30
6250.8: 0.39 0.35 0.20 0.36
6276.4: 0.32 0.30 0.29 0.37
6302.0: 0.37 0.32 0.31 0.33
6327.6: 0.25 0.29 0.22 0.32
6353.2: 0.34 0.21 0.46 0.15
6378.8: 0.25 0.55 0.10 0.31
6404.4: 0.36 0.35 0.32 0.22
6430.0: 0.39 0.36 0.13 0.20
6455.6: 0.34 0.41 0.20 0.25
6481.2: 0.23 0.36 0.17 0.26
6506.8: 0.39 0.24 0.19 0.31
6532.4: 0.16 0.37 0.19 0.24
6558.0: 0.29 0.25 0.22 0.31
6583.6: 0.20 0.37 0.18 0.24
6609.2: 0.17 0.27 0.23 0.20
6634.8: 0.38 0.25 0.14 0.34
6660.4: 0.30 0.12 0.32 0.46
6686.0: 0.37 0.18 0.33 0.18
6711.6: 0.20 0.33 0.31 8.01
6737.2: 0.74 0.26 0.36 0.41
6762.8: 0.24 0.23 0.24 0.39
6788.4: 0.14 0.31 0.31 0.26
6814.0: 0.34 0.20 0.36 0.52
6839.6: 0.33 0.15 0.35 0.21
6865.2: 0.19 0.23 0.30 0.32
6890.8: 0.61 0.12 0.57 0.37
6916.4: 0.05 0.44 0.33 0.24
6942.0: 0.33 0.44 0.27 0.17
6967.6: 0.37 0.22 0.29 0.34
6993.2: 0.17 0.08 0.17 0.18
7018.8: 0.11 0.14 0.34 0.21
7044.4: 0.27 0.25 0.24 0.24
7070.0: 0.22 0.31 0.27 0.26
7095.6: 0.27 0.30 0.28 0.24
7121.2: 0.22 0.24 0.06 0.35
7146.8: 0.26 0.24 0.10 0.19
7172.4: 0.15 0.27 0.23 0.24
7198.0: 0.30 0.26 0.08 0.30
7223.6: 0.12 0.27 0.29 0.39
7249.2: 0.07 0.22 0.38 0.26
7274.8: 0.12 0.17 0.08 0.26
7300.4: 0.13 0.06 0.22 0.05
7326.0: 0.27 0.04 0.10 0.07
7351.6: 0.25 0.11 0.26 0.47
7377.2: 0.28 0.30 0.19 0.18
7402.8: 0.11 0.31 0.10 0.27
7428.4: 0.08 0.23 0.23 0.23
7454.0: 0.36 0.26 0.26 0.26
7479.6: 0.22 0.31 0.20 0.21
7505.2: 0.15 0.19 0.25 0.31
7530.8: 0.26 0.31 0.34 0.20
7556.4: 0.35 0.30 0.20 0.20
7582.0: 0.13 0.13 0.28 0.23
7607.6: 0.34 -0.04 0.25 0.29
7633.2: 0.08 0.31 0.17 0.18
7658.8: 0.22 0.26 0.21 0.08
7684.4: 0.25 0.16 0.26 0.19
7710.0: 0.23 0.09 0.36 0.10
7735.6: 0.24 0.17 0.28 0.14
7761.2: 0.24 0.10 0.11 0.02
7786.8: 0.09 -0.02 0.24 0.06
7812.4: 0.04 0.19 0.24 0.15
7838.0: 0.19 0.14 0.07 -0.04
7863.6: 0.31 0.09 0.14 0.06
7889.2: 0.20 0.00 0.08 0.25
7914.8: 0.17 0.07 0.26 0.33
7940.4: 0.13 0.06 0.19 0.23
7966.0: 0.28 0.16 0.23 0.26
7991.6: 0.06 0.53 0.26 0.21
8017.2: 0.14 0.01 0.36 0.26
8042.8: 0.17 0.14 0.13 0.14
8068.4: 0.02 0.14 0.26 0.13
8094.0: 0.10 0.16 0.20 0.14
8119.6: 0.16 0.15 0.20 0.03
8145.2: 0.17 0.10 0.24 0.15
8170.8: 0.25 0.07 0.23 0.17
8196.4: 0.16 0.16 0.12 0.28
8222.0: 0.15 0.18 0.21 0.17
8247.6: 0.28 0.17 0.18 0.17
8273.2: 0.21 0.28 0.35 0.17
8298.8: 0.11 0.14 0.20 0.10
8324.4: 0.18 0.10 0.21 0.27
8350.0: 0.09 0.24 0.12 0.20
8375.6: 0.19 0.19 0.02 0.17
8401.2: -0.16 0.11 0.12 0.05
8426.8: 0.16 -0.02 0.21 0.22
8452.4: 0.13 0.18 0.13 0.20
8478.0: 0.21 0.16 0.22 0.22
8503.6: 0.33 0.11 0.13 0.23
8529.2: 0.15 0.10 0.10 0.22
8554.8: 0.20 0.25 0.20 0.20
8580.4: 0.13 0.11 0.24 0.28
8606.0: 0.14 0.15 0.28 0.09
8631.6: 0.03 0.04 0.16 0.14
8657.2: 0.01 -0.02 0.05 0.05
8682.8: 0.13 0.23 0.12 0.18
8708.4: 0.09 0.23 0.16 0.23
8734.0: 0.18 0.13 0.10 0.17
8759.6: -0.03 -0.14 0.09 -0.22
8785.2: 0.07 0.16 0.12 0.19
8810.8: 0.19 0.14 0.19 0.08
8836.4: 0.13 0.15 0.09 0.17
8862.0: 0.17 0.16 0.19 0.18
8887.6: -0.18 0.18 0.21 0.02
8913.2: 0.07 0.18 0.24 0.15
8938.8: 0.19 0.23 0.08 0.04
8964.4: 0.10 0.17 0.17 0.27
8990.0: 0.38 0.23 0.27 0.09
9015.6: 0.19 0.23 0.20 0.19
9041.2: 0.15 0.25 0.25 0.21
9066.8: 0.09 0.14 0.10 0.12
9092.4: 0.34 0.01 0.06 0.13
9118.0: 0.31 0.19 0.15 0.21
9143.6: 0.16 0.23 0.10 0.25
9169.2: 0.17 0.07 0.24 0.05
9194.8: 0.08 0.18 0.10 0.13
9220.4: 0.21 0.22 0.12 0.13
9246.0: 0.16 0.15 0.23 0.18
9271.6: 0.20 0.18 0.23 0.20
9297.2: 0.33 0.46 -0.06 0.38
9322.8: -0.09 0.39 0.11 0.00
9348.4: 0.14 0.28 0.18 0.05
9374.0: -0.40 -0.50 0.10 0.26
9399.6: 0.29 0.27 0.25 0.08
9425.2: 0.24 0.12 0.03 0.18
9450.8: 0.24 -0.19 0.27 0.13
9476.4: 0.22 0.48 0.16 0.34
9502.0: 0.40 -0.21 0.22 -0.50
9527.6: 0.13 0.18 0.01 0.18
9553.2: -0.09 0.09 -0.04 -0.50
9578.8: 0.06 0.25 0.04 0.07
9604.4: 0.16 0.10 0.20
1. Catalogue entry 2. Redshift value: 0.03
